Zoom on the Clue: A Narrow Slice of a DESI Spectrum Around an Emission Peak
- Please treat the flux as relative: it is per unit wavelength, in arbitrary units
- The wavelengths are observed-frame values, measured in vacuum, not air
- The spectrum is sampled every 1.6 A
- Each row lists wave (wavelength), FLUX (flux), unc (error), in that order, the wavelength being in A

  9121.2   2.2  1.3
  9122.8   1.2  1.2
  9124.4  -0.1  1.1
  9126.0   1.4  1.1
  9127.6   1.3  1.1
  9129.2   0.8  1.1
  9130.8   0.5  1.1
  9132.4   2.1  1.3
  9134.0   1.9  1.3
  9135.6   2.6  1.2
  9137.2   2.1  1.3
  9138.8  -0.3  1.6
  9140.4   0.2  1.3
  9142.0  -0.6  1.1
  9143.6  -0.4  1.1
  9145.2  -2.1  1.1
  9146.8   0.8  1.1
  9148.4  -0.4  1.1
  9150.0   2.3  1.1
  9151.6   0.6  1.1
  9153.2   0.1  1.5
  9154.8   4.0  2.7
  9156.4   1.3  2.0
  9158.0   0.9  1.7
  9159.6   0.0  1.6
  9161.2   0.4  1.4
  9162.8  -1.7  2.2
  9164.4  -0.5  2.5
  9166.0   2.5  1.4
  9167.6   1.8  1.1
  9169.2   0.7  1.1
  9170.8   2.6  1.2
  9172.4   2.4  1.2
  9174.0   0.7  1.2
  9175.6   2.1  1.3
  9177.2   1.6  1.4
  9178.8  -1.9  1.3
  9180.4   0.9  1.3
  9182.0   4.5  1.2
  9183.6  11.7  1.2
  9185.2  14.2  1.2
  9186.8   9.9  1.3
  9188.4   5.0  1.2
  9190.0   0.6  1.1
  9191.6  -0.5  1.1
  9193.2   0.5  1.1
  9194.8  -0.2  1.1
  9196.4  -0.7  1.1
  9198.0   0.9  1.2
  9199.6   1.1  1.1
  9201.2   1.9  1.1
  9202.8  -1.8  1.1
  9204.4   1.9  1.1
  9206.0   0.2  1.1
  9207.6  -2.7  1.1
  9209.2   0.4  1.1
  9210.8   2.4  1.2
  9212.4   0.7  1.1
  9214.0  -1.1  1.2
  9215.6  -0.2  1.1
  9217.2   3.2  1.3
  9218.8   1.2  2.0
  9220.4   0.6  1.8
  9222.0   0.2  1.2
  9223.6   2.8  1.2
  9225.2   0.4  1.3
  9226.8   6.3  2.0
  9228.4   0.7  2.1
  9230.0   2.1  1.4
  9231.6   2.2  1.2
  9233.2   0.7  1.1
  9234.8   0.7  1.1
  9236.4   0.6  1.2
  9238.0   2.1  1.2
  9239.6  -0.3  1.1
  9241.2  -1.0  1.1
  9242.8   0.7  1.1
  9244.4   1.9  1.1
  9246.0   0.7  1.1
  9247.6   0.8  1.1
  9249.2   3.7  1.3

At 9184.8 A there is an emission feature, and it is Hbeta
